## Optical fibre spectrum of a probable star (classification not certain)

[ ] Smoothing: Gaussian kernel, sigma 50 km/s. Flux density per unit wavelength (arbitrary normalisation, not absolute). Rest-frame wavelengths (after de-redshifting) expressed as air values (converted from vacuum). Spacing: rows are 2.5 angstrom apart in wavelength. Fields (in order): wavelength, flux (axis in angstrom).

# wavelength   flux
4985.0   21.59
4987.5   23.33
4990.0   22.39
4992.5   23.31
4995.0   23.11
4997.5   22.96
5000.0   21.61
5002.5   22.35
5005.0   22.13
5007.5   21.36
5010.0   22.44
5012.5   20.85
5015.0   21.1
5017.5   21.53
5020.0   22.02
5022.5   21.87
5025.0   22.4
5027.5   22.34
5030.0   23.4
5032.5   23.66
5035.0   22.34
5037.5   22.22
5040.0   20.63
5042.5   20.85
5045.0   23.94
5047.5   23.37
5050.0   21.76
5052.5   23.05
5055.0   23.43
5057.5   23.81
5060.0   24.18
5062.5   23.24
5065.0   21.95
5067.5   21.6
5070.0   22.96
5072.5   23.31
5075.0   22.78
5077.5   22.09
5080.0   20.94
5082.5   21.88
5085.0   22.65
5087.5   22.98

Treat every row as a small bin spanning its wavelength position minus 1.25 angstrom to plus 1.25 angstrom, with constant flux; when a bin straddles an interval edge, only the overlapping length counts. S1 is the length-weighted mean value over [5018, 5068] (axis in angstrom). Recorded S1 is 22.6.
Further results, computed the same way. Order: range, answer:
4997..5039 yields 22.1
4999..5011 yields 22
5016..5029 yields 22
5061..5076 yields 22.7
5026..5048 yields 22.5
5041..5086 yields 22.6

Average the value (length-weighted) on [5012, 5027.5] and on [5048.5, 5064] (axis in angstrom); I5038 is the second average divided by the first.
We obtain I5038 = 1.1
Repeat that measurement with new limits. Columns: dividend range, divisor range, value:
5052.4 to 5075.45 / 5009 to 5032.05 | 1.04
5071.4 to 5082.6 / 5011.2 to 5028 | 1.02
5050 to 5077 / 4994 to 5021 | 1.05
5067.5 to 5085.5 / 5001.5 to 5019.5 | 1.03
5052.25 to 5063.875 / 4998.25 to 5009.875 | 1.07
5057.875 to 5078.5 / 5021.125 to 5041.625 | 1.02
